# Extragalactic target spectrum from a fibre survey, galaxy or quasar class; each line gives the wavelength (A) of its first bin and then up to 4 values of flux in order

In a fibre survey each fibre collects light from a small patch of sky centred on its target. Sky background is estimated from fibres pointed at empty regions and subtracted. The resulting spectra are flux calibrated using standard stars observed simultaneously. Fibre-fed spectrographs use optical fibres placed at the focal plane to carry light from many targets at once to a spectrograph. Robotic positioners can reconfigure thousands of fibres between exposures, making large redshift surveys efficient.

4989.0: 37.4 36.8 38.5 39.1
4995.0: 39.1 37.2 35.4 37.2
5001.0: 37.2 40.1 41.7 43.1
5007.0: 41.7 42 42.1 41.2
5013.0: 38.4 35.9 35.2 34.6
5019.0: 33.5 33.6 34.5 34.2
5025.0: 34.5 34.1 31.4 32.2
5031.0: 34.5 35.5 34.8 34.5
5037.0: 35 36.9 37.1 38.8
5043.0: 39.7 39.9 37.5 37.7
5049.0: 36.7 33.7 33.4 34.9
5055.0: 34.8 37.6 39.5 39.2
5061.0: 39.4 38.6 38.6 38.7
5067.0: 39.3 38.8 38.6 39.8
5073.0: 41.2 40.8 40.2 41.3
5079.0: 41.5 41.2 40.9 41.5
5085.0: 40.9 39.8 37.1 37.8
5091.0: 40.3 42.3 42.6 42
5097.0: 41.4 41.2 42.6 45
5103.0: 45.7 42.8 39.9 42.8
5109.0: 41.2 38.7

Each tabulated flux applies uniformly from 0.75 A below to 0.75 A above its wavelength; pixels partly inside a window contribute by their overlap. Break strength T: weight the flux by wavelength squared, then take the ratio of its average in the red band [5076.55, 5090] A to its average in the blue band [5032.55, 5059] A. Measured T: 1.12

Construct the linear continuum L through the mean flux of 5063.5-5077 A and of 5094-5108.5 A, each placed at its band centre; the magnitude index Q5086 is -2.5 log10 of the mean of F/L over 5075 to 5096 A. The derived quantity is 0.01 mag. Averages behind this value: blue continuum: 39.6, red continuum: 42.6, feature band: 40.7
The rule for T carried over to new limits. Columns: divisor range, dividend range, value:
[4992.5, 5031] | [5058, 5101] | 1.12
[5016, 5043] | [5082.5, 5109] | 1.22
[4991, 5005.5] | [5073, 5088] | 1.09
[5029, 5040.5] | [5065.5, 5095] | 1.17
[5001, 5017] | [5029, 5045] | 0.92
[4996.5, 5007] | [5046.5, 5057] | 0.93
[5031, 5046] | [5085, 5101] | 1.13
